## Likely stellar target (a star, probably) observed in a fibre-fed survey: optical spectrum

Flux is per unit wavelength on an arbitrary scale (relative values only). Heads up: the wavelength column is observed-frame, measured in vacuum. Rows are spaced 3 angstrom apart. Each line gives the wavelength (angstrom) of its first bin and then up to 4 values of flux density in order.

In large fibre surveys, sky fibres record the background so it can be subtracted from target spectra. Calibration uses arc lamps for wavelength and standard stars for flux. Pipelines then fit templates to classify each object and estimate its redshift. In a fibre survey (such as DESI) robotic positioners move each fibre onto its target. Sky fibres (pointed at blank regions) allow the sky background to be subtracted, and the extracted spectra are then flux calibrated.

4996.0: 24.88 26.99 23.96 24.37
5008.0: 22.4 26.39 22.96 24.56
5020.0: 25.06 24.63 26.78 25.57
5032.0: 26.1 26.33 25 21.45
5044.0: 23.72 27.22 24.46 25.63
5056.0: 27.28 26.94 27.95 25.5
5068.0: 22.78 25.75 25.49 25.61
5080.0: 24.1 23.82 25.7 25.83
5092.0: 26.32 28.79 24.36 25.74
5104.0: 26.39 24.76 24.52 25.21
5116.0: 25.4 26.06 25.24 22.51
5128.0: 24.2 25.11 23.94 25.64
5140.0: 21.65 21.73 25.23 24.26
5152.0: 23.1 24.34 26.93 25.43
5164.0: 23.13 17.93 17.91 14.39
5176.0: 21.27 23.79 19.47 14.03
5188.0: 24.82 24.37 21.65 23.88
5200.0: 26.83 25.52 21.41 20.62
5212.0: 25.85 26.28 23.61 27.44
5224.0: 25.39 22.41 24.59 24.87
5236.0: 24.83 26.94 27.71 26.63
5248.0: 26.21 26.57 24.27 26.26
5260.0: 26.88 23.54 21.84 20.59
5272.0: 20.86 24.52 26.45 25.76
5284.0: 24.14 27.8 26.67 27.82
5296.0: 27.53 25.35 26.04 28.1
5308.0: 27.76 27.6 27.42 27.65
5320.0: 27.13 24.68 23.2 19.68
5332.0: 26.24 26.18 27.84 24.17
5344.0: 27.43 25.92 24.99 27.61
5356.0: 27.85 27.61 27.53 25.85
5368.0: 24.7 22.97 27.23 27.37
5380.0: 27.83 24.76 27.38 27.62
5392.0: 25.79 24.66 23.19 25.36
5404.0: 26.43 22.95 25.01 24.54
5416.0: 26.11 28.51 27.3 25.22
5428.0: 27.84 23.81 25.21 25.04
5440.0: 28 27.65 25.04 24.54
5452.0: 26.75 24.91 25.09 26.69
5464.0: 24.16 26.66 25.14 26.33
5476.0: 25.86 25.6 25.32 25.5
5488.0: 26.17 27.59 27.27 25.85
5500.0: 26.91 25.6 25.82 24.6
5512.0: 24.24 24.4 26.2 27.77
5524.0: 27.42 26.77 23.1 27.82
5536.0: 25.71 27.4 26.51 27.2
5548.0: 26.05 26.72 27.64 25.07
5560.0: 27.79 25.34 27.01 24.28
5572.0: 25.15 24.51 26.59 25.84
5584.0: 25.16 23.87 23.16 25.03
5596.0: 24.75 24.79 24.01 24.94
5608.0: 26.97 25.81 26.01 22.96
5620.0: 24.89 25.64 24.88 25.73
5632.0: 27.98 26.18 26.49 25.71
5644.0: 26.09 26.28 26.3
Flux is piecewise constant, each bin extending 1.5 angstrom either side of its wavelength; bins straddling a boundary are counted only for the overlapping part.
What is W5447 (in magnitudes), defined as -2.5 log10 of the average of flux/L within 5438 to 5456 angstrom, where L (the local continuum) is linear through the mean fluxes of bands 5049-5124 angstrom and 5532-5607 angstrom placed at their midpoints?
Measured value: -0.02 mag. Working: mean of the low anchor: 25.6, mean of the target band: 26.2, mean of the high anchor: 25.7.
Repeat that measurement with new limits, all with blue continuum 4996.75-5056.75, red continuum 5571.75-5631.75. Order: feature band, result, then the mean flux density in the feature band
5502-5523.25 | -0.02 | 25.6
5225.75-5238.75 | 0.02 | 24.5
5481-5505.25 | -0.05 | 26.3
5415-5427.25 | -0.08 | 26.9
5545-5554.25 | -0.07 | 26.8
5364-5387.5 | -0.04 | 26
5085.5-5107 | -0.05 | 26.1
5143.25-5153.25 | 0.05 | 23.9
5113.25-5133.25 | 0.01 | 24.8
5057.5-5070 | -0.03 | 25.8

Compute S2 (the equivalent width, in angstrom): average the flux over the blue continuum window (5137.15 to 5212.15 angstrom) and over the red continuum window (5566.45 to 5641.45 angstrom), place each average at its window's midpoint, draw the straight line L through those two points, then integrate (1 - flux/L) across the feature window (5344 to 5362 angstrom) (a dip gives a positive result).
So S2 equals -2.5 angstrom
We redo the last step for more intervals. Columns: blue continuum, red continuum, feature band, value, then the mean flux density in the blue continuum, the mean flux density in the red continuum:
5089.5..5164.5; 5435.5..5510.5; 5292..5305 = -0.73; 24.8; 25.9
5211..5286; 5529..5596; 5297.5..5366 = -2.88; 25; 25.8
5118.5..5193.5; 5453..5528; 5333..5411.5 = -4.04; 22.6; 25.9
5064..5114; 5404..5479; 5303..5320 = -1.32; 25.3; 25.8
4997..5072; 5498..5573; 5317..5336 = 0.74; 25.2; 26.1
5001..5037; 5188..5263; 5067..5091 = 0.00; 24.9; 25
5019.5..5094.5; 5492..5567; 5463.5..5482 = 0.34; 25.5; 26.3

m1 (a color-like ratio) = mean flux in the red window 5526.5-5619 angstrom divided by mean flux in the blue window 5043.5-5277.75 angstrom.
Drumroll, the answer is 1.05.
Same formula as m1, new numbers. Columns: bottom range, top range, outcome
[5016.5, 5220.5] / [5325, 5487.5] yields 1.06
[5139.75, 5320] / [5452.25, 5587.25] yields 1.07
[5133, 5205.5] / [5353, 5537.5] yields 1.15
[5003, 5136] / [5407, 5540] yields 1.03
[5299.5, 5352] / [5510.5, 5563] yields 1.01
